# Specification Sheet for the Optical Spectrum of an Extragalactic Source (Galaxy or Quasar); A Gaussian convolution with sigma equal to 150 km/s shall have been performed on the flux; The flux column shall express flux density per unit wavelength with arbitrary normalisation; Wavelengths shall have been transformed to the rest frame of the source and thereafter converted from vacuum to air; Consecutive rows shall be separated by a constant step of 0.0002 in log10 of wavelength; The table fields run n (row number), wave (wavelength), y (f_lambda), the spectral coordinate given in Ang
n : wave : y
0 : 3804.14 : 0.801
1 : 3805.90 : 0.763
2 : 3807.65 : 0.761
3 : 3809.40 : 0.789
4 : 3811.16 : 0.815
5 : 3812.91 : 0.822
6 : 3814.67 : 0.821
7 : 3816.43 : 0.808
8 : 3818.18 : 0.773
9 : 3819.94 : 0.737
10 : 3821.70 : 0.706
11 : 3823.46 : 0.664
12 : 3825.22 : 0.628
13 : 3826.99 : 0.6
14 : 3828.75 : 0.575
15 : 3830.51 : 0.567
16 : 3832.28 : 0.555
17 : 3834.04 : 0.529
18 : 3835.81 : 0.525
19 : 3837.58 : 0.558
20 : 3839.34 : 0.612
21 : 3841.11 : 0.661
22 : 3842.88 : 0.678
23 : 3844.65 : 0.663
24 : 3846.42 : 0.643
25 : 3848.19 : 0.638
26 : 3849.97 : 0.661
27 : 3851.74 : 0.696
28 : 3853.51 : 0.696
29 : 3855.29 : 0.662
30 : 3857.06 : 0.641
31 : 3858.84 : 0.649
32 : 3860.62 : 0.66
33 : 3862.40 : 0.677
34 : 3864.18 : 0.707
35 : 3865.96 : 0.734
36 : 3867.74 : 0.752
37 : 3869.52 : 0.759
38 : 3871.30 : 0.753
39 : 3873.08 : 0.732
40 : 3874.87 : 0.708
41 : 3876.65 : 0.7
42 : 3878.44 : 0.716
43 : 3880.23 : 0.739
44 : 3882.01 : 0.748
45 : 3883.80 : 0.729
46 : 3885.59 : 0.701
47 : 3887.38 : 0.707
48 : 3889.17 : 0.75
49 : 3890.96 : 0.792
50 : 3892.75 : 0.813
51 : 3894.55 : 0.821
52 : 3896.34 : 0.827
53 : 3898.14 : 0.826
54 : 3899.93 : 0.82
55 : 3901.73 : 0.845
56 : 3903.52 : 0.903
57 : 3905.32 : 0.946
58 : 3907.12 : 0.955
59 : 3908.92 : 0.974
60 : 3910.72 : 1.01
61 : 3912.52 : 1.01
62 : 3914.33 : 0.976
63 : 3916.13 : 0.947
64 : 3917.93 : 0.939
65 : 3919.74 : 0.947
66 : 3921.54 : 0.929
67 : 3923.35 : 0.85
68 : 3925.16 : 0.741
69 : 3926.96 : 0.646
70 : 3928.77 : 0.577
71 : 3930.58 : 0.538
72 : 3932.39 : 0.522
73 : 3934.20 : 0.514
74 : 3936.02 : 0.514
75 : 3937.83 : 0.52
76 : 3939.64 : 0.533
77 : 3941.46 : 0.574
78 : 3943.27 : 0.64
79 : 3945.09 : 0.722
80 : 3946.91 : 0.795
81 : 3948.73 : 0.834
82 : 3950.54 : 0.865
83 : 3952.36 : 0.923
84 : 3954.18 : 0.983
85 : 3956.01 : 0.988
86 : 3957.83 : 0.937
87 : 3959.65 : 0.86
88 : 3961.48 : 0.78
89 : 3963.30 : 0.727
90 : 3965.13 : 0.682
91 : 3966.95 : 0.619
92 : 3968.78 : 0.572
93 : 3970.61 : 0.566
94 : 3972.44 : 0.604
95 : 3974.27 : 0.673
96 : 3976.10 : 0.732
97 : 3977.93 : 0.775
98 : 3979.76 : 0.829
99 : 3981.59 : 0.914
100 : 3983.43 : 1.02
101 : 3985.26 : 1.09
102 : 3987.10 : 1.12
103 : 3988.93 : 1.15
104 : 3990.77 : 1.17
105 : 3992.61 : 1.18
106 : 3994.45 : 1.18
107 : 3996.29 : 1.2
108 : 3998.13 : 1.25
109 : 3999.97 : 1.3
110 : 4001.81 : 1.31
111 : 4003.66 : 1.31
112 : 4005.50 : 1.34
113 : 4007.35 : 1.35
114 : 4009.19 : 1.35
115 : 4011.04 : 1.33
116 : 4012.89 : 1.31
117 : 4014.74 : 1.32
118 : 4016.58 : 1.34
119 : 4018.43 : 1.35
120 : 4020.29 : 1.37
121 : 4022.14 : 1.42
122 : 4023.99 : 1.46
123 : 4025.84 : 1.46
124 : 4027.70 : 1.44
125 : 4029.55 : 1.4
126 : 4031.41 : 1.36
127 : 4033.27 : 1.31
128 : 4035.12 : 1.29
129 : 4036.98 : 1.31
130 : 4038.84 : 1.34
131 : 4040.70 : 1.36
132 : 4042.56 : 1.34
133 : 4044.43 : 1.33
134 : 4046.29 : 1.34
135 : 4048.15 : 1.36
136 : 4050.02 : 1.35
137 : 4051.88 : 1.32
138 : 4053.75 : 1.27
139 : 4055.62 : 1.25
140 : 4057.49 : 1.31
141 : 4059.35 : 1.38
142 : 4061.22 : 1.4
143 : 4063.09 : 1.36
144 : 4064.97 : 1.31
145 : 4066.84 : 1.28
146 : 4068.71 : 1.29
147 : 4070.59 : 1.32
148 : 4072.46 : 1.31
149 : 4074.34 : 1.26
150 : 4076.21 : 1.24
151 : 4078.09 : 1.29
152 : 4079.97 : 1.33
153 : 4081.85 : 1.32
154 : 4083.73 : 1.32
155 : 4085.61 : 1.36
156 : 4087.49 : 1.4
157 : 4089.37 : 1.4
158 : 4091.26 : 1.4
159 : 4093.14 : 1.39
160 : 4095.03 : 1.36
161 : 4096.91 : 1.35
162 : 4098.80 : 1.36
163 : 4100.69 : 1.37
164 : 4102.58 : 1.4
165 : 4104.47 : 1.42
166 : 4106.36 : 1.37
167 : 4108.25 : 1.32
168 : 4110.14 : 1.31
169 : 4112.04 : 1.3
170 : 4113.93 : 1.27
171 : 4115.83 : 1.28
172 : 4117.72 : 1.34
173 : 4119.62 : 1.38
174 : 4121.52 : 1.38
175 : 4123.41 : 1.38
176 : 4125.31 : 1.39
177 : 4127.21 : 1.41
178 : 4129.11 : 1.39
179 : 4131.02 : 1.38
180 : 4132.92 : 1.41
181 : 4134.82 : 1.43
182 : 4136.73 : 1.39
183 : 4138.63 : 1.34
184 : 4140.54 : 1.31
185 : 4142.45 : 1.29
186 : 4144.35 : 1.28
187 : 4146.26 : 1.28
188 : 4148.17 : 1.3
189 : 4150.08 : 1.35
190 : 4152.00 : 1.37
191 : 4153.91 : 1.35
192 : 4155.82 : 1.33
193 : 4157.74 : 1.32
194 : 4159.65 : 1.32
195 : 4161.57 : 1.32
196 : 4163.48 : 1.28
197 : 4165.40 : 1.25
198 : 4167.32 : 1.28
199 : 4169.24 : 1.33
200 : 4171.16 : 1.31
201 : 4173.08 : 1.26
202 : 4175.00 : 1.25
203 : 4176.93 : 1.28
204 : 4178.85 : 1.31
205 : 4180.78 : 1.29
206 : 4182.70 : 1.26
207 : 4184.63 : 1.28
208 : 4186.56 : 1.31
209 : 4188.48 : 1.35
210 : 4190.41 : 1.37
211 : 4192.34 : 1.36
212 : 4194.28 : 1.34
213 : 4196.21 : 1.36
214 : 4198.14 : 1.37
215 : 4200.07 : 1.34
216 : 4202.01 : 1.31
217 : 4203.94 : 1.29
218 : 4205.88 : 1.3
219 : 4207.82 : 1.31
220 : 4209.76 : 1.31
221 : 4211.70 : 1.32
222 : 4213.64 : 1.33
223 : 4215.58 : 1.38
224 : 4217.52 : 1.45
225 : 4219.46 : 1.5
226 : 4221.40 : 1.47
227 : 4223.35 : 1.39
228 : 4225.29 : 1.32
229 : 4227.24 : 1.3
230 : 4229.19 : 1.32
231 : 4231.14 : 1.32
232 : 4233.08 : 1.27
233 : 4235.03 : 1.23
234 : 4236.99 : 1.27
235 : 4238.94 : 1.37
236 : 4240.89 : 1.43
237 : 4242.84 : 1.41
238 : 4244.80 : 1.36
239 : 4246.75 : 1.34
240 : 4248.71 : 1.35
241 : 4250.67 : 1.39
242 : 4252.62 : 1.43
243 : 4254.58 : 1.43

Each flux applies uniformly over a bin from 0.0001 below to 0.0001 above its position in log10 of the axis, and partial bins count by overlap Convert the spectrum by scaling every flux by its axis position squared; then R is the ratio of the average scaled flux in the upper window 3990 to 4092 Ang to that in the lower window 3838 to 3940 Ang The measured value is 1.9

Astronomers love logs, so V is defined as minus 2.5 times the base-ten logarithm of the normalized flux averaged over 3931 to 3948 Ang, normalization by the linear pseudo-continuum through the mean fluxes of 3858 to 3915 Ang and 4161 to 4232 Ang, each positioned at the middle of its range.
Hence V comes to 0.44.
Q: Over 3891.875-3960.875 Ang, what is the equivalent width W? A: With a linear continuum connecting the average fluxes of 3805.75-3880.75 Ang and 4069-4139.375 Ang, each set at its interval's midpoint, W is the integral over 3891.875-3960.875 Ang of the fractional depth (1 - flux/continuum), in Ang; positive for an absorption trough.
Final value 6.86 Ang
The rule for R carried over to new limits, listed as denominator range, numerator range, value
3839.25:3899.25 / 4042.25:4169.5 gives 2.10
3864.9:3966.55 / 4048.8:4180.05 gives 1.88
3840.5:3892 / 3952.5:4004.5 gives 1.43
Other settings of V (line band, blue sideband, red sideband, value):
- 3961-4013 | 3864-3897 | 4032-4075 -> 0.10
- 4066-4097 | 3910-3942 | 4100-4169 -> -0.12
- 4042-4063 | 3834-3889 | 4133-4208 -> -0.23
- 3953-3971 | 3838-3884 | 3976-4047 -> 0.34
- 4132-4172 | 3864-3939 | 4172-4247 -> -0.08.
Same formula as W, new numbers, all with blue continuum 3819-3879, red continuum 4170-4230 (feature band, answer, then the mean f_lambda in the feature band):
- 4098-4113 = -2.7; 1.36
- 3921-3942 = 5.1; 0.617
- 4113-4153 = -4.8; 1.35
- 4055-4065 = -2.6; 1.34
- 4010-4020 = -3.6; 1.33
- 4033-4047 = -4.1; 1.33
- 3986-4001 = -4.1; 1.19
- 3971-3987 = 1.3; 0.836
